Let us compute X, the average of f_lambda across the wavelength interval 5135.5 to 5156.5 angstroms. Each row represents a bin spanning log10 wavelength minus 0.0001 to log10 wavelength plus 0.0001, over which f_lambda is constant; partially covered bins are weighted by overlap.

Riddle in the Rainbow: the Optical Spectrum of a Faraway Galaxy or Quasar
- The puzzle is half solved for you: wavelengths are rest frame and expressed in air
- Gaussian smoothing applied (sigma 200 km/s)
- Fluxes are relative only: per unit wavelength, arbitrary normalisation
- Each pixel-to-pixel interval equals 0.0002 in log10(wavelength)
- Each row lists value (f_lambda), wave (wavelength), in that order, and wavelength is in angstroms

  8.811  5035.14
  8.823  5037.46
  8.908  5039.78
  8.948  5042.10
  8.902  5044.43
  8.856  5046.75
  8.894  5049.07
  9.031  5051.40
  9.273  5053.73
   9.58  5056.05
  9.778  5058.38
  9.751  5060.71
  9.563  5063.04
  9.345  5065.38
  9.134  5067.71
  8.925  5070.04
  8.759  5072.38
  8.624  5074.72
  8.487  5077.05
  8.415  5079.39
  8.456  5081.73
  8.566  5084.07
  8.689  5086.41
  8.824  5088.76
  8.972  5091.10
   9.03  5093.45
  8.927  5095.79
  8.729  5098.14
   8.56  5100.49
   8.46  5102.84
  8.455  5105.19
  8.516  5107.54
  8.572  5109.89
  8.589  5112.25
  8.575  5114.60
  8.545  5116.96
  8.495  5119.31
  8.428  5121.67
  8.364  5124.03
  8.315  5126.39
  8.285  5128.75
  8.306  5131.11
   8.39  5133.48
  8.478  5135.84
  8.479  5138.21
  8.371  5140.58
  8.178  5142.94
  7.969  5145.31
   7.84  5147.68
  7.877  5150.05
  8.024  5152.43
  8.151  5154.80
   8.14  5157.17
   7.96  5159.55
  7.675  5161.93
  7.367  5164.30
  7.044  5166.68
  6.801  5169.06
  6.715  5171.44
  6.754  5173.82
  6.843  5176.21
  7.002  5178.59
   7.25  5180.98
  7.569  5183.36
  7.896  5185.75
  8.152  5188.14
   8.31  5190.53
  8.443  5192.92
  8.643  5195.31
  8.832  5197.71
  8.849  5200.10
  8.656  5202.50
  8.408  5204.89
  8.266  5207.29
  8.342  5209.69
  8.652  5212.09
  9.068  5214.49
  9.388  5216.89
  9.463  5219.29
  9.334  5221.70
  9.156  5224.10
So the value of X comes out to 8.14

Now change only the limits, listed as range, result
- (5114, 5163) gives 8.23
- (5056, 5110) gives 8.87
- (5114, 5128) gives 8.44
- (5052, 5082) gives 9.1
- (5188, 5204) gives 8.58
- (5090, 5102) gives 8.83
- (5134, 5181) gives 7.66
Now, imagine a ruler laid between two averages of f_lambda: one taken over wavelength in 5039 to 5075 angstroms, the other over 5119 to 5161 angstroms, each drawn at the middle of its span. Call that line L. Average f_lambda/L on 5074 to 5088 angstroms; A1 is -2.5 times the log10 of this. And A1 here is 0.04 mag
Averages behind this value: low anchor 9.16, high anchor 8.21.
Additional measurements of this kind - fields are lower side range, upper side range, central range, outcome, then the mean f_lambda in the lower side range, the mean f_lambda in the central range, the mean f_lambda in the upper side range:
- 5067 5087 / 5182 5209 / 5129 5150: 0.04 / 8.66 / 8.23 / 8.36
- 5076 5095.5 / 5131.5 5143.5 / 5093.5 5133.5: 0.00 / 8.69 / 8.52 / 8.38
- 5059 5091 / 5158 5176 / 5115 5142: -0.07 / 8.9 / 8.41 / 7.19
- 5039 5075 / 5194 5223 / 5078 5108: 0.05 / 9.16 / 8.66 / 8.83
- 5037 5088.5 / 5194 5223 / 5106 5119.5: 0.05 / 8.98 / 8.55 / 8.83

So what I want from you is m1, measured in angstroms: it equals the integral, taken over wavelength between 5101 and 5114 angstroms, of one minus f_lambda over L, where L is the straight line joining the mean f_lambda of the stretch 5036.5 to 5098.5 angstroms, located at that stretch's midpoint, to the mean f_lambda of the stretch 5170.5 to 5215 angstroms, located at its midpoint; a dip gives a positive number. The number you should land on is 0.22 angstroms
